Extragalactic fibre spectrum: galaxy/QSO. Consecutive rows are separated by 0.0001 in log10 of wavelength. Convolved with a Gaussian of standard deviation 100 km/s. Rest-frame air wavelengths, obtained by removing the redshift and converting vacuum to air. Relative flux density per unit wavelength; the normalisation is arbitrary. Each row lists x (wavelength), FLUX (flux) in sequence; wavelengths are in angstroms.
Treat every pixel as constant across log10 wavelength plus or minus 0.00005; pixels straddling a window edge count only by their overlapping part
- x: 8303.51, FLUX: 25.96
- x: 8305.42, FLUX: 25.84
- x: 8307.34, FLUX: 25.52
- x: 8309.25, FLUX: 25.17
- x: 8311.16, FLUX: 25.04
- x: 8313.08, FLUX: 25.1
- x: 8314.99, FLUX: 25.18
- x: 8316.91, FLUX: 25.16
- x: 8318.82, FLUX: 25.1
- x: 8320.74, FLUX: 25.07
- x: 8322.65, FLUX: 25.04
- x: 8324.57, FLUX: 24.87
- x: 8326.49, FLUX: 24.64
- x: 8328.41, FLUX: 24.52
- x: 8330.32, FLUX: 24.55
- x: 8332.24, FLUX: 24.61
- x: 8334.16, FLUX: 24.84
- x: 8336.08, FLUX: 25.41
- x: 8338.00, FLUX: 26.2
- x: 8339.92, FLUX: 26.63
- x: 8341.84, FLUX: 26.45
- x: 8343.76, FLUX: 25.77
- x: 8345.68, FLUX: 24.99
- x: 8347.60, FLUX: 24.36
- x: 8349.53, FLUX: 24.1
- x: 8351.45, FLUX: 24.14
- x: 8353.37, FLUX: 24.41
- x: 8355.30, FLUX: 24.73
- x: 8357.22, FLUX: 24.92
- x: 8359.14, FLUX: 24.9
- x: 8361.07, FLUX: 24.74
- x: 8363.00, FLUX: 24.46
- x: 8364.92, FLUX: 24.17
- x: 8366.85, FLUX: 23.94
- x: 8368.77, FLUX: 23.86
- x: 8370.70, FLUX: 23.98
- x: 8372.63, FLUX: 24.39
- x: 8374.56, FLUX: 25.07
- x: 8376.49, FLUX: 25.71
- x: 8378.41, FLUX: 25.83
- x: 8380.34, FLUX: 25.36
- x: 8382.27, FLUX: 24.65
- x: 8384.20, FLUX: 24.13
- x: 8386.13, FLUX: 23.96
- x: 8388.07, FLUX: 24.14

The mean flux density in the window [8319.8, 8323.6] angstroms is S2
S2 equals 25.1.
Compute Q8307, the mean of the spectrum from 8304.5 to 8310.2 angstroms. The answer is 25.5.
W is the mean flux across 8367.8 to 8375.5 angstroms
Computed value 24.3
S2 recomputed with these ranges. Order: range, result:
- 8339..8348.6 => 25.6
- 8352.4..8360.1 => 24.8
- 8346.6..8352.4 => 24.2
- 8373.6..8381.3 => 25.5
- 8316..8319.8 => 25.1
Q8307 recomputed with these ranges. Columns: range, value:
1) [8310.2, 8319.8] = 25.1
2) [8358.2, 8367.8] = 24.4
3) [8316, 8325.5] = 25.1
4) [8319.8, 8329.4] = 24.8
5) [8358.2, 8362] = 24.8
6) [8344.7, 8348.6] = 24.6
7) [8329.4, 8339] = 25.1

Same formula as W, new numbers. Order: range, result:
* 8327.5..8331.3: 24.6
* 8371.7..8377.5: 25.1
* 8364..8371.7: 24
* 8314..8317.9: 25.2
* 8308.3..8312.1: 25.1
